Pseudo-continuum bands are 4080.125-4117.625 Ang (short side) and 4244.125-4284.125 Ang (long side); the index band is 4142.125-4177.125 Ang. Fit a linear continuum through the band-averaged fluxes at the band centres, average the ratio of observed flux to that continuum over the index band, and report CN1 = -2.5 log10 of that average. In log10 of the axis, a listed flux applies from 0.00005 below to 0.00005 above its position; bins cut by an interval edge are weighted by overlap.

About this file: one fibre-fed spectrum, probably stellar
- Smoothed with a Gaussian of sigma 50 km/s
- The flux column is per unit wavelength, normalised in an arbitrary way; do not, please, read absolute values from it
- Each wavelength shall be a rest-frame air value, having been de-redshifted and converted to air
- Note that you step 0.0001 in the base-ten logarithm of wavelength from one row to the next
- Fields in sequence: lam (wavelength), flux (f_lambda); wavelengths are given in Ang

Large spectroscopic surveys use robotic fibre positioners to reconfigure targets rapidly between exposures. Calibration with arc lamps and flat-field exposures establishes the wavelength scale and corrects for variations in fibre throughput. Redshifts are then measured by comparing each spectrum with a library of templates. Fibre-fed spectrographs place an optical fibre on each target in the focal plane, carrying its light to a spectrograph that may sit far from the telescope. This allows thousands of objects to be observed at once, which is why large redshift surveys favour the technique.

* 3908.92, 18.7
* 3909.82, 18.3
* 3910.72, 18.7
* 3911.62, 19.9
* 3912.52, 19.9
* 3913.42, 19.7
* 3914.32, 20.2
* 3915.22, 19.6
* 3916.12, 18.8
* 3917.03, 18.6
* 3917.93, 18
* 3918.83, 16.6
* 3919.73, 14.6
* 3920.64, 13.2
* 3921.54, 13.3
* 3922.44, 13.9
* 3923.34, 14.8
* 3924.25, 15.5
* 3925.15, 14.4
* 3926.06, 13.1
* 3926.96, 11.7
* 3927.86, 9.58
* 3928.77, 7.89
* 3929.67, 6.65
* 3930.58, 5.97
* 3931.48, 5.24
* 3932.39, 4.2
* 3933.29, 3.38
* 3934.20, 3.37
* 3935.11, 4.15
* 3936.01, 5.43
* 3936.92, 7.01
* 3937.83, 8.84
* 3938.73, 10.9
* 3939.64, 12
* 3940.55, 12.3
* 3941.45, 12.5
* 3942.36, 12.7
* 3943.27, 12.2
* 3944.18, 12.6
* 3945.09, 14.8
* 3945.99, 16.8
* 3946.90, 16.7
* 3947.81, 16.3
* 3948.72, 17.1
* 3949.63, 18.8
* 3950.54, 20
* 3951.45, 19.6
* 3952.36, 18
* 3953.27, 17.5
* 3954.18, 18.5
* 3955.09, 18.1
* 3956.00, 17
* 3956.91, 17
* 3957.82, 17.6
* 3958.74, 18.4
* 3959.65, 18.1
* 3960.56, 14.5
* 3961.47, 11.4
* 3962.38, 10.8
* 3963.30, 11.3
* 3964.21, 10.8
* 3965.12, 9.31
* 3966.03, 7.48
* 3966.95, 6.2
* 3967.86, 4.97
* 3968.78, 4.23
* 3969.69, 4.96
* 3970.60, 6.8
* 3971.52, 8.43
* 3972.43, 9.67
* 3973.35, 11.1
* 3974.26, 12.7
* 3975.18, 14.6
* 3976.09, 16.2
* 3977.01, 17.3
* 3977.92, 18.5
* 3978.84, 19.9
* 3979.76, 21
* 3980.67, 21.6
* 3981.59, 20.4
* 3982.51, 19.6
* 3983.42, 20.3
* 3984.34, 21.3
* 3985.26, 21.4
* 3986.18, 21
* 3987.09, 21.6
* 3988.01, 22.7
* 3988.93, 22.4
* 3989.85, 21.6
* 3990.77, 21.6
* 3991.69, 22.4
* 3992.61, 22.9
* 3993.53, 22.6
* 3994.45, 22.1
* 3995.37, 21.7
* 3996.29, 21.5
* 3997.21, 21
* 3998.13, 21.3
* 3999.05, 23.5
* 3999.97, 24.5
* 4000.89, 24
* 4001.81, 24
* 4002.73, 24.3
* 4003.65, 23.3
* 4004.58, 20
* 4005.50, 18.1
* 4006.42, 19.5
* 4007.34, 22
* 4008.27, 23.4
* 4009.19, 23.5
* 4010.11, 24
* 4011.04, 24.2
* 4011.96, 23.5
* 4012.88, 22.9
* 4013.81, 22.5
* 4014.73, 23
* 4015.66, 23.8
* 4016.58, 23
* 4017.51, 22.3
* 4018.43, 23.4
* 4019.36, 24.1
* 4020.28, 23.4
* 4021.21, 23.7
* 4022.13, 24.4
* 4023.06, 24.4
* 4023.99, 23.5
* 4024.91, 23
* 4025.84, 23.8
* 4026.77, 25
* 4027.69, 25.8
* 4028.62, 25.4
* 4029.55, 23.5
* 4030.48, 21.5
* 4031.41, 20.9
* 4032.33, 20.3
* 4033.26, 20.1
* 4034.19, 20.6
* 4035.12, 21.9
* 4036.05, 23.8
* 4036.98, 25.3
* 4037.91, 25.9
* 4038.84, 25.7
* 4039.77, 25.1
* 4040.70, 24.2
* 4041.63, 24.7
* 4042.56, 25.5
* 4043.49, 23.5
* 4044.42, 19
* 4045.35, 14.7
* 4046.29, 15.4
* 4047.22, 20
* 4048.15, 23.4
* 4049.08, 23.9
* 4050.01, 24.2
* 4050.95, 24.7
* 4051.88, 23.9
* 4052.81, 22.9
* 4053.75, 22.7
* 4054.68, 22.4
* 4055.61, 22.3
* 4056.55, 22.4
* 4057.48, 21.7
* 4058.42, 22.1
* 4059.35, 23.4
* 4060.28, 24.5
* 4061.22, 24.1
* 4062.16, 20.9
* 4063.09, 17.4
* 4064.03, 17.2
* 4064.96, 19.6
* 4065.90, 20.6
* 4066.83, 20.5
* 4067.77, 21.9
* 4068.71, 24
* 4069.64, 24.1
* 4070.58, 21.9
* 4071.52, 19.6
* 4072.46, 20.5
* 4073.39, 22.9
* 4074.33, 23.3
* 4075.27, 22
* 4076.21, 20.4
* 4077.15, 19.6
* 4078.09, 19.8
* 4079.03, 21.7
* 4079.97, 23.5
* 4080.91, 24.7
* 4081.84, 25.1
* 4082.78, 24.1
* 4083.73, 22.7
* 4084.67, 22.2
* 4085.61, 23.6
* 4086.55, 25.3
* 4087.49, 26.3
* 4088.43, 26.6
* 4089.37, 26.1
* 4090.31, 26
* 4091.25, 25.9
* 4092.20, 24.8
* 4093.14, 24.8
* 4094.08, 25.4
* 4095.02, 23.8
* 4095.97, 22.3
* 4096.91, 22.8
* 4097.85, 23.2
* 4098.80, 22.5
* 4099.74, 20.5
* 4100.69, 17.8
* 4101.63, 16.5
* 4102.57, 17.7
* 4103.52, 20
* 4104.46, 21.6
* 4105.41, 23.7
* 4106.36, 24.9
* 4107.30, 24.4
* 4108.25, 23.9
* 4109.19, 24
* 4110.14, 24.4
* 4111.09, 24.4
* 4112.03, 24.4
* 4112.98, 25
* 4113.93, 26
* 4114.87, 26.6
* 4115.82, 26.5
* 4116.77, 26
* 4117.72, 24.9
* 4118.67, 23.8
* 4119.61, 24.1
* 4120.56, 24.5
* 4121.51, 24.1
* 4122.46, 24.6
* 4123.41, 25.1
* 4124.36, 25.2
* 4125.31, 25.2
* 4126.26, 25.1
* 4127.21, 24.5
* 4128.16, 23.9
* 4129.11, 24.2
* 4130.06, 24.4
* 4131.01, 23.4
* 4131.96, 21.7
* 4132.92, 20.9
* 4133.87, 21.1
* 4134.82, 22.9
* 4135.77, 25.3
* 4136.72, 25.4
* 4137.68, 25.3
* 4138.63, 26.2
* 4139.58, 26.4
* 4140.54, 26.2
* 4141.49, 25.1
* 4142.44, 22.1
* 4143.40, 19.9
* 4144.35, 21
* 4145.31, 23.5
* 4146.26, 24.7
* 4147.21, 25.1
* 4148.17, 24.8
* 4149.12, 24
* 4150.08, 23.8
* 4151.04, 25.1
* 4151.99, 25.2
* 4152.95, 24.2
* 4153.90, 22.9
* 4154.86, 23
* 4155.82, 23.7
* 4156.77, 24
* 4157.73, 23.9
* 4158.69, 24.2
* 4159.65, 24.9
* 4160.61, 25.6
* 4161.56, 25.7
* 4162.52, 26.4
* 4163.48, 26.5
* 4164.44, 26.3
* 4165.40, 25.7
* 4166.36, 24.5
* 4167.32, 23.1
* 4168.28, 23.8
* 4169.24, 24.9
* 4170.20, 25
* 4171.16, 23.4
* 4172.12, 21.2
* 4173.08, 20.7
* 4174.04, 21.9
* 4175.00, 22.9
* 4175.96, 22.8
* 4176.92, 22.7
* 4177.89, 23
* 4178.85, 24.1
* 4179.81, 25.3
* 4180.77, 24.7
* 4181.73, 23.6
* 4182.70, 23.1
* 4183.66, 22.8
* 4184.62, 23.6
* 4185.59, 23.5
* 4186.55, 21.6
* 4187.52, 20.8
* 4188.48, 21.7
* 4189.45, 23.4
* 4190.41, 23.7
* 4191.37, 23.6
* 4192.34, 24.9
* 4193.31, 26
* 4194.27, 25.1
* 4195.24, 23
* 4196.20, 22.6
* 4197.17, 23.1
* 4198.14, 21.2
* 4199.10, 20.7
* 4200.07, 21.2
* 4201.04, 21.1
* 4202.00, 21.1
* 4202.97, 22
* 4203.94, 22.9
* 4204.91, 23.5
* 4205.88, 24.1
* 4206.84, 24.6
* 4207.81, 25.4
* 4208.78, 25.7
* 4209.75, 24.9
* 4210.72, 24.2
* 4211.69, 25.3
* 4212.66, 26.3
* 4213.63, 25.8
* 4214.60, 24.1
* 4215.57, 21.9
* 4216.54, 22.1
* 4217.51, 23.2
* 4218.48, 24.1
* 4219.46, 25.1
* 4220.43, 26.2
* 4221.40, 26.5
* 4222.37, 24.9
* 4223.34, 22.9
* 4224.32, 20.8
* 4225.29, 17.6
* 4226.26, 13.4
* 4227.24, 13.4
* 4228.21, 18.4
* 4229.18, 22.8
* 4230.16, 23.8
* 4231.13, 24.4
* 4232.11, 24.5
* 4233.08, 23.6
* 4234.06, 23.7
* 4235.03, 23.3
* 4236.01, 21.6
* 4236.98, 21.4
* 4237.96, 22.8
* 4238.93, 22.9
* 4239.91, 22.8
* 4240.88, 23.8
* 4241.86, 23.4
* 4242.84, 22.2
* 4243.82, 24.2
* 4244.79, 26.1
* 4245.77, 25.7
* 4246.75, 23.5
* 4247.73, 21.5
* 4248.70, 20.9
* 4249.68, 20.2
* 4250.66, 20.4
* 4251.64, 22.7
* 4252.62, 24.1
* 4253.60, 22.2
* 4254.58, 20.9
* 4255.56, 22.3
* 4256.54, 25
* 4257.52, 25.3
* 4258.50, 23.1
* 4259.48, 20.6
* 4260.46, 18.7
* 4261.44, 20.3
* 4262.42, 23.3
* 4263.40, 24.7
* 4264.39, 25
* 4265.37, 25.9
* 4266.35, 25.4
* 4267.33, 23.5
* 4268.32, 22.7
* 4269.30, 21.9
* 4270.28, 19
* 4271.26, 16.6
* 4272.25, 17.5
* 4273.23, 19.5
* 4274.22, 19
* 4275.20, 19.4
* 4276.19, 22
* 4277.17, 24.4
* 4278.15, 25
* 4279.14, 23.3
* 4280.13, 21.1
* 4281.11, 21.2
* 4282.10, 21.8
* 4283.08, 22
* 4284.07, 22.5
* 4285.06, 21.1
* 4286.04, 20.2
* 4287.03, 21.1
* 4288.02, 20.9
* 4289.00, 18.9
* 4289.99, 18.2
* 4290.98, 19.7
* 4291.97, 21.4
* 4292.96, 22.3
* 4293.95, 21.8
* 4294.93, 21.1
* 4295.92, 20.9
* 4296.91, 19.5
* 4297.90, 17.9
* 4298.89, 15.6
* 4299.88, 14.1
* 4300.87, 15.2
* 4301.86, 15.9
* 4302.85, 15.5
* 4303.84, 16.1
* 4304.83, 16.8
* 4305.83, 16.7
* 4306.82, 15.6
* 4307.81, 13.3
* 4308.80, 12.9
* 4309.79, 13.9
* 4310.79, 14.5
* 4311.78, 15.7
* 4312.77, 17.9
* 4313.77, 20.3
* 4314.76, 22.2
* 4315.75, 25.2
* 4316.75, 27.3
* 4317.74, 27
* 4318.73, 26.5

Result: -0.032 mag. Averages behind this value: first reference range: 23.8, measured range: 23.9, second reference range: 22.2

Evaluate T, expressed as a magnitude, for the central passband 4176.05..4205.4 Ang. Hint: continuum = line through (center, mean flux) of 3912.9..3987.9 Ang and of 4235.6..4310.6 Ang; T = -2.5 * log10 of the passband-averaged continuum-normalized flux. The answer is -0.21 mag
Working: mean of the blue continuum 13.9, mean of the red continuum 20.8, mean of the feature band 23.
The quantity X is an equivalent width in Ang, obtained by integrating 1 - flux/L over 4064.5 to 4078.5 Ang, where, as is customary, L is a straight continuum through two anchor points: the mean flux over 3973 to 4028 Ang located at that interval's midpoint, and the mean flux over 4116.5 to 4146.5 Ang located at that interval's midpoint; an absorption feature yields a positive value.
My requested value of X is 1.0 Ang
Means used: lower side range 21.8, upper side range 24.1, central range 21.4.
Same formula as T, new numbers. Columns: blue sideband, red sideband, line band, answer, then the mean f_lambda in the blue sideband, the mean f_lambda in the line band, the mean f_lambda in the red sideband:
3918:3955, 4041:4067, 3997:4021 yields -0.25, 12.4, 22.8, 21.7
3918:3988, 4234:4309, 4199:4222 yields -0.22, 13.5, 23.9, 21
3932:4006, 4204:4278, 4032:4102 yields -0.22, 15.9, 22.5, 22.7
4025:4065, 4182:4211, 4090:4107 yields 0.01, 22.5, 22.4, 23.2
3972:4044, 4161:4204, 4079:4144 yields -0.05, 22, 23.9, 23.4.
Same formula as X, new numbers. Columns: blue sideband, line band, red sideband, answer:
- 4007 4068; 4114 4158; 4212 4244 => -3.0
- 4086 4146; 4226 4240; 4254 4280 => 0.5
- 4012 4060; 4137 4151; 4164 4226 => -0.6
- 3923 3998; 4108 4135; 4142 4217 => -3.9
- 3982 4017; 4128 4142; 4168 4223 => -0.6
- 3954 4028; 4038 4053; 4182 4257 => -1.9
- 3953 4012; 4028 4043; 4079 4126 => -2.1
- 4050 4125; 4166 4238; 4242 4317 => -4.8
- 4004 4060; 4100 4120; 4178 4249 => -0.4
